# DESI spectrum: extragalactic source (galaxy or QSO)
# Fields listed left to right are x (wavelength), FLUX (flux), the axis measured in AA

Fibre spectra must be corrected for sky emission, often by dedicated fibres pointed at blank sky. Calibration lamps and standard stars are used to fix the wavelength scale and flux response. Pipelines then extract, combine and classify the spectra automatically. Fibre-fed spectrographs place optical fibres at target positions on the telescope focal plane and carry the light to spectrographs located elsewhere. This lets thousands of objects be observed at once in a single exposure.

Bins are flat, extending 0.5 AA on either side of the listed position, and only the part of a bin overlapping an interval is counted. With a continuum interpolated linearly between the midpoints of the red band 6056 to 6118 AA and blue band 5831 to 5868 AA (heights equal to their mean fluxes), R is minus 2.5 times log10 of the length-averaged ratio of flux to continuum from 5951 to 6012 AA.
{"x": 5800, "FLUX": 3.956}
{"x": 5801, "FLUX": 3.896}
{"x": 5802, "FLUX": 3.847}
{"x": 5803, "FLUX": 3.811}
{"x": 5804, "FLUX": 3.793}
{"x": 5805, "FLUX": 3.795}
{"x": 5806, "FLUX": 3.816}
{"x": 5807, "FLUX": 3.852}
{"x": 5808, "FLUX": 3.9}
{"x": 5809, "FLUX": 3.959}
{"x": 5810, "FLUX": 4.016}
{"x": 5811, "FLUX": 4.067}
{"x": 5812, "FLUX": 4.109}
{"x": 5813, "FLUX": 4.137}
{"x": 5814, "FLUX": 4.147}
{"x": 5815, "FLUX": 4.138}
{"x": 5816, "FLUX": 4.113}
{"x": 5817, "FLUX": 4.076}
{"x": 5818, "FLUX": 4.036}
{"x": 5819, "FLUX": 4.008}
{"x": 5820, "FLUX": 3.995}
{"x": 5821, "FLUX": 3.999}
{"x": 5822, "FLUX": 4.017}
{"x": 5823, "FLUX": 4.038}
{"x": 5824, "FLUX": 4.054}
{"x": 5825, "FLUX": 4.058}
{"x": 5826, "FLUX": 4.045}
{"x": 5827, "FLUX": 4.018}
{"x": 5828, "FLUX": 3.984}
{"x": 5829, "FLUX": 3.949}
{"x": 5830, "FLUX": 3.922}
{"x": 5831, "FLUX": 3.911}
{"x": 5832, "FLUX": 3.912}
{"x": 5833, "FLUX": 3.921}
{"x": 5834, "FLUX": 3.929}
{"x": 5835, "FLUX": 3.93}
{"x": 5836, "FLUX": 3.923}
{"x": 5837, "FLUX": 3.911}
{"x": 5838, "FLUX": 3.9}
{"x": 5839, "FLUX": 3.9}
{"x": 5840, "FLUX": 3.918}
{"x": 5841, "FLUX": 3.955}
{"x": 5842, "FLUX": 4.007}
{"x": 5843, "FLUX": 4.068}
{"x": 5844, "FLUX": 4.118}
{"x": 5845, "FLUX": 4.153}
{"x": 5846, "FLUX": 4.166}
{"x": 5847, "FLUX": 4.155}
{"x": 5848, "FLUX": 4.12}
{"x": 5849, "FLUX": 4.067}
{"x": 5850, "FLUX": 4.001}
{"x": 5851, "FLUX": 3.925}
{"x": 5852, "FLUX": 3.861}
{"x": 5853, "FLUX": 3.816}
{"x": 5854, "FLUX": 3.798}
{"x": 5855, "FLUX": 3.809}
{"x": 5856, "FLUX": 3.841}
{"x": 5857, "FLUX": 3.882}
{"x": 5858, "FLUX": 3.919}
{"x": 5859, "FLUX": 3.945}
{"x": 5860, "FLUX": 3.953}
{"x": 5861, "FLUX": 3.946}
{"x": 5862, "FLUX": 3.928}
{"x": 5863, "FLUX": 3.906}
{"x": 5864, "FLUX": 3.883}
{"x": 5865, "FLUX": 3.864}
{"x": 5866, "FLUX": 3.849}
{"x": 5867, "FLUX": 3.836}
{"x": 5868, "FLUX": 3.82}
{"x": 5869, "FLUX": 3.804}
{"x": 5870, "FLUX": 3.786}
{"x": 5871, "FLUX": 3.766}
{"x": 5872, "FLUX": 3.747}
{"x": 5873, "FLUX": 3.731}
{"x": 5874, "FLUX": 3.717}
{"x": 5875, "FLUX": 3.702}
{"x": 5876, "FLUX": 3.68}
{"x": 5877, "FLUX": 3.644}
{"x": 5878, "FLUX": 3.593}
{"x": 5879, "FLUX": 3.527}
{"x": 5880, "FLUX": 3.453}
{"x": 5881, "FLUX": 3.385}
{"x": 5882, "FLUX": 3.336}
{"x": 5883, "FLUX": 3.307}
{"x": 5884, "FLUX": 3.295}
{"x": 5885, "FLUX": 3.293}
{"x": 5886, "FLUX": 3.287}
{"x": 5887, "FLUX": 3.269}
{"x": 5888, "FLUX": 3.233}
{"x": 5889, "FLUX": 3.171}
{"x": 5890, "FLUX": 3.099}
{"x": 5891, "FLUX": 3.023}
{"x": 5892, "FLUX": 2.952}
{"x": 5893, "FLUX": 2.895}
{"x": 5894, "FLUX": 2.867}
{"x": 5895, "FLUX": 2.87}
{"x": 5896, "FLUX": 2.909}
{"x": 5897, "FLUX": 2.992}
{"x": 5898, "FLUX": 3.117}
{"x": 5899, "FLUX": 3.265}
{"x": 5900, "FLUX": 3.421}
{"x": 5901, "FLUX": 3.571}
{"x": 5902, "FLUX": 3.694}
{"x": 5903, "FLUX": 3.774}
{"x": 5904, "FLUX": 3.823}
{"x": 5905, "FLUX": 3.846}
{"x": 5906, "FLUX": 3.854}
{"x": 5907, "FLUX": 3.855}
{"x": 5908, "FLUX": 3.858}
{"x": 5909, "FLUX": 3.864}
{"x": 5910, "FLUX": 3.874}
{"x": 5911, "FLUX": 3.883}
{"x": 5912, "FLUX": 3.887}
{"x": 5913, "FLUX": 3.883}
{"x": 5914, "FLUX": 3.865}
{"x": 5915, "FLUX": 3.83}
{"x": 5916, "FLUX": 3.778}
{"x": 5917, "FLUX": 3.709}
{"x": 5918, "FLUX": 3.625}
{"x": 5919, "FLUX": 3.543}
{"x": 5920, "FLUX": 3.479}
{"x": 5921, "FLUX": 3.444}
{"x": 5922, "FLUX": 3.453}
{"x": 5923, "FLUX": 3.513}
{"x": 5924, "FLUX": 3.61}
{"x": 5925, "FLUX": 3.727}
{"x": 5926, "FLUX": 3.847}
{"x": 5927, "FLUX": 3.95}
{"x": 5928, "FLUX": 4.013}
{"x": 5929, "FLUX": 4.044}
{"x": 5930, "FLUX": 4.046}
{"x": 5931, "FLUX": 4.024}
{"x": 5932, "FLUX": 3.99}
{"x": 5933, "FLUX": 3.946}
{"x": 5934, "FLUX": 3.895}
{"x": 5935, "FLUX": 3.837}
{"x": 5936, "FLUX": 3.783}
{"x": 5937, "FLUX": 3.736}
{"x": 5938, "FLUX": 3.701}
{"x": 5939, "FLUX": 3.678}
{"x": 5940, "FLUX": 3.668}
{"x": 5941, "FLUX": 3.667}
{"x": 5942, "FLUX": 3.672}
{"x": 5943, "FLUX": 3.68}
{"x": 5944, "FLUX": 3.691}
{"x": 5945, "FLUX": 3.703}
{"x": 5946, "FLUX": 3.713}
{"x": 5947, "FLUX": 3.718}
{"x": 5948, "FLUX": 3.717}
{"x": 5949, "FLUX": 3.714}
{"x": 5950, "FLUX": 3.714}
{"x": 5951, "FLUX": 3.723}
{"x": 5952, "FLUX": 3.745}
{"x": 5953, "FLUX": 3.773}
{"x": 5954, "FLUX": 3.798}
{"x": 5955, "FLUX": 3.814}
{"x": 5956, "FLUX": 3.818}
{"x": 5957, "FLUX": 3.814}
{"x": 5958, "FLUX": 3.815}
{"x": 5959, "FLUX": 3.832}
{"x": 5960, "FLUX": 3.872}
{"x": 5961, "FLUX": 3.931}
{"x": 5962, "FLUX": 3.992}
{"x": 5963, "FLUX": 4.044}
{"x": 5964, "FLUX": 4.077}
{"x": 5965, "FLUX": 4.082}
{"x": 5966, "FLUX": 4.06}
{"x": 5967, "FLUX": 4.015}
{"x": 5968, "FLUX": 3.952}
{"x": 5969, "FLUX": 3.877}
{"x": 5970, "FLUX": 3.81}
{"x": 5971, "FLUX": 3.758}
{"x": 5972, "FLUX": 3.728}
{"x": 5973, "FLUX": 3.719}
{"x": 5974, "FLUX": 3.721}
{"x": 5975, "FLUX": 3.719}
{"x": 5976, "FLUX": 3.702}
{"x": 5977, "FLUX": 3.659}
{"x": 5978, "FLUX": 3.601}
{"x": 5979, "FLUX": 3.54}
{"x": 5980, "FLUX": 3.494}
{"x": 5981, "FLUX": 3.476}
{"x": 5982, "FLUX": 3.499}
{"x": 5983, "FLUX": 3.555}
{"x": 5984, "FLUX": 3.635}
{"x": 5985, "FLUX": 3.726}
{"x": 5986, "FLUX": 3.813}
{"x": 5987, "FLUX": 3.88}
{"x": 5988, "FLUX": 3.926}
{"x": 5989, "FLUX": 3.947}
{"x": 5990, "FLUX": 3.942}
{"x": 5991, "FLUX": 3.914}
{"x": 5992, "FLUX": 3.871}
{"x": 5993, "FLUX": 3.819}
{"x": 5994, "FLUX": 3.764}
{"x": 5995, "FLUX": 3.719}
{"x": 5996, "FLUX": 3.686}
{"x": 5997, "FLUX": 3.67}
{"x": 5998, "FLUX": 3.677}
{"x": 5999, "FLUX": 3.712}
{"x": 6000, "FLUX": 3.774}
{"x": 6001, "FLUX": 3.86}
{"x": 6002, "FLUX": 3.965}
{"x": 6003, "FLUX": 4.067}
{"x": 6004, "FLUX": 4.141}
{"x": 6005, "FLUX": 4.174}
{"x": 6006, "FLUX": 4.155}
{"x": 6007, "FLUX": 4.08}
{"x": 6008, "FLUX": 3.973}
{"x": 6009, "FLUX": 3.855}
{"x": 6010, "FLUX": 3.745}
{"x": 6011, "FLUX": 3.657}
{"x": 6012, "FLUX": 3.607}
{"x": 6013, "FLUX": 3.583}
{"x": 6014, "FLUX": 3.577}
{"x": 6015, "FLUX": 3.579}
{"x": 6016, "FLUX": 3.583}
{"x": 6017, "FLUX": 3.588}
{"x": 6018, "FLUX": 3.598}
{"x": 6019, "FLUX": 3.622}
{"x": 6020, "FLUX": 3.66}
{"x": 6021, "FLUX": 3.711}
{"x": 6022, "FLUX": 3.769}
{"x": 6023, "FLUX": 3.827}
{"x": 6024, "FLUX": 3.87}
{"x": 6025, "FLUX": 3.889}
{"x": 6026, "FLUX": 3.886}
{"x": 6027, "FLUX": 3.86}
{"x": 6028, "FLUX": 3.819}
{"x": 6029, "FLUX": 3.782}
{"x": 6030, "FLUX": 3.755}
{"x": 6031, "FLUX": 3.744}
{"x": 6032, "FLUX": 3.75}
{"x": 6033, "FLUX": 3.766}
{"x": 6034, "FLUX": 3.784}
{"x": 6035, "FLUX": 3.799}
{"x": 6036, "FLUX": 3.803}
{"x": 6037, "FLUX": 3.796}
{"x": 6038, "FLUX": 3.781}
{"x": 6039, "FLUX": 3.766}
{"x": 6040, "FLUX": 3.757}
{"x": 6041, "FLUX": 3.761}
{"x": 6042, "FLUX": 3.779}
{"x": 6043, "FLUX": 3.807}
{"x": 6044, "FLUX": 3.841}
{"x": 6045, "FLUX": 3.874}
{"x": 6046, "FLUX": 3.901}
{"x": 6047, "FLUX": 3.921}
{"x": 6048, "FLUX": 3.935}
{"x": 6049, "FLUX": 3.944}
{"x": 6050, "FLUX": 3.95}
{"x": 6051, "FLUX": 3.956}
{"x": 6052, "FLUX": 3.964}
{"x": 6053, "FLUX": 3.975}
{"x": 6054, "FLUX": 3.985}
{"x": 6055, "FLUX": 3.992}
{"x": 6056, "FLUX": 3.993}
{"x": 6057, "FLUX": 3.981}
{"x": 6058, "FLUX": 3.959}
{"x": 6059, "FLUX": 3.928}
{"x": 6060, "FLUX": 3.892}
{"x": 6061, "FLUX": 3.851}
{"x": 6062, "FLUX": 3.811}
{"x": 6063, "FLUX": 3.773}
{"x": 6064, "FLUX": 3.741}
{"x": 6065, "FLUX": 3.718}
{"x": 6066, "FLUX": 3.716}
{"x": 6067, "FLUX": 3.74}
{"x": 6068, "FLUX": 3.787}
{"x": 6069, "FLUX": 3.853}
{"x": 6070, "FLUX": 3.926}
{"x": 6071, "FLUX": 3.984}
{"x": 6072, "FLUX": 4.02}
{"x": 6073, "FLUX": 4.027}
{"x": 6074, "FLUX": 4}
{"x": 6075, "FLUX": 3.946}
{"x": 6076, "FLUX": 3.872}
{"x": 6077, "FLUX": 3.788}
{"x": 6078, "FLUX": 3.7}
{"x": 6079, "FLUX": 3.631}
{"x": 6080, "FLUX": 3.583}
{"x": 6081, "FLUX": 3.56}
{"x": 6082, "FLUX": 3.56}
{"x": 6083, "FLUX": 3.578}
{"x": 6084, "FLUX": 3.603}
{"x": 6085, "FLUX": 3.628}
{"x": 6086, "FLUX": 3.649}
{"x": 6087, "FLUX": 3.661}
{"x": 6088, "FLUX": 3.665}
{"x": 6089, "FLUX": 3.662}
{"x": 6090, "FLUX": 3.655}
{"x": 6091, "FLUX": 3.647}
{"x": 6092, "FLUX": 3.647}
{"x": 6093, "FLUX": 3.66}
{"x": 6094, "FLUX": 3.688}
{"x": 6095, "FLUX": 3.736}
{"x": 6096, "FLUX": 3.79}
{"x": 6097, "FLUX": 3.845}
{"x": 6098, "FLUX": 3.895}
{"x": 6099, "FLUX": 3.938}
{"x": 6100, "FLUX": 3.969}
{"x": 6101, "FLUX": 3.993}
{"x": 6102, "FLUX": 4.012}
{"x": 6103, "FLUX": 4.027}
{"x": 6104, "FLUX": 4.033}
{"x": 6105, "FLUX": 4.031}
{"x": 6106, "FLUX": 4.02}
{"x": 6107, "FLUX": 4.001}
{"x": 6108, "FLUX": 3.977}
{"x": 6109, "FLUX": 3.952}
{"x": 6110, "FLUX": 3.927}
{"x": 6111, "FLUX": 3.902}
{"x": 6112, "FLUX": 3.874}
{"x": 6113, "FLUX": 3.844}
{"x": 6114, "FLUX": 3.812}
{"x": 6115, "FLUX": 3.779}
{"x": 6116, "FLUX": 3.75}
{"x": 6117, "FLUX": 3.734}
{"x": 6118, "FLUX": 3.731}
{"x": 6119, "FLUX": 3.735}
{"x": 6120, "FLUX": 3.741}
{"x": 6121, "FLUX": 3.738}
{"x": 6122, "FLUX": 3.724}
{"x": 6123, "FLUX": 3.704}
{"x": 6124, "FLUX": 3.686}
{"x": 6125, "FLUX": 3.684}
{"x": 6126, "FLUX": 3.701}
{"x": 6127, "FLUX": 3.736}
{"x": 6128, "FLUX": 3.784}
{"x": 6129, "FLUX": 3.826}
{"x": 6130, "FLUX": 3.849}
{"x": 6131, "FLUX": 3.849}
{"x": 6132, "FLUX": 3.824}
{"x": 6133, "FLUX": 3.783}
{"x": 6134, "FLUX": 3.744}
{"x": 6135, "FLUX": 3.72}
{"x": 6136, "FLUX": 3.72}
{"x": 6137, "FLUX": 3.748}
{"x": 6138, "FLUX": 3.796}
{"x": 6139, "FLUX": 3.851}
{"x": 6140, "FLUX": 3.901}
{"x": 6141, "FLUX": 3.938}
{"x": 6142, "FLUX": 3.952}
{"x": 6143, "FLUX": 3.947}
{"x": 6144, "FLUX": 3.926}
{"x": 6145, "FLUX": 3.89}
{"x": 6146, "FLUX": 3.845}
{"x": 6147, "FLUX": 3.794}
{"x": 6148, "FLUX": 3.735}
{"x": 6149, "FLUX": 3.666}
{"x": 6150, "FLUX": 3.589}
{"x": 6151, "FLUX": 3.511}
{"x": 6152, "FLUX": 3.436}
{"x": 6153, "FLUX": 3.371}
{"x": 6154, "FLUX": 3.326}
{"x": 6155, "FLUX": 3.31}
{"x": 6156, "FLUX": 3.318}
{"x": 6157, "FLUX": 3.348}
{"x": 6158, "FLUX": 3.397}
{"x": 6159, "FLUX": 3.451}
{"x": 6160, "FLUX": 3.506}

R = 0.01 mag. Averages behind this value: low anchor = 3.94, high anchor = 3.82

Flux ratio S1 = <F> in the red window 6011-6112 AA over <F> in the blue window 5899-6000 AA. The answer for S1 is 1.01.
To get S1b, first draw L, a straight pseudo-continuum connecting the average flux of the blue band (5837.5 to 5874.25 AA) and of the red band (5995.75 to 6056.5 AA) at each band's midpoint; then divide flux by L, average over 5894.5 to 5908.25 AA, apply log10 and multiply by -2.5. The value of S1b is 0.120 mag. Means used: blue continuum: 3.92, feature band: 3.48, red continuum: 3.82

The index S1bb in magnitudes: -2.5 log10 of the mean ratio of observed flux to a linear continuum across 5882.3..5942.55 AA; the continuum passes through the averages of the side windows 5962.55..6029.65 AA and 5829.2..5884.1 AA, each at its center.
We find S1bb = 0.07 mag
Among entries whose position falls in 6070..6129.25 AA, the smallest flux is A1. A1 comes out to 3.56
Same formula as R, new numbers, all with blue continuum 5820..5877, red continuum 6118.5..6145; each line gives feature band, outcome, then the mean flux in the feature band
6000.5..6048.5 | 0.01 mag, 3.81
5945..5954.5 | 0.04 mag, 3.73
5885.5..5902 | 0.24 mag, 3.14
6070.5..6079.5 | -0.02 mag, 3.89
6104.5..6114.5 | -0.04 mag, 3.93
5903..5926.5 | 0.04 mag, 3.74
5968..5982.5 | 0.05 mag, 3.67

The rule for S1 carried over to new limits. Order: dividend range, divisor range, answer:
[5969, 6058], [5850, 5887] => 1.02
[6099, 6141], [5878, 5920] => 1.11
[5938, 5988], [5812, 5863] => 0.94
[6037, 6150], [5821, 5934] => 1.02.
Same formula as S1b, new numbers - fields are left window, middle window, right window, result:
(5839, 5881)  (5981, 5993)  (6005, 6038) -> 0.003 mag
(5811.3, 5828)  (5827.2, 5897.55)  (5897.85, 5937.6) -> 0.066 mag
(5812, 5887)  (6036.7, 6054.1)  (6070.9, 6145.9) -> -0.014 mag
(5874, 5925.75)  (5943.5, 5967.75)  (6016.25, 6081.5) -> -0.066 mag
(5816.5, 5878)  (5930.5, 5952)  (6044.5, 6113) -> 0.037 mag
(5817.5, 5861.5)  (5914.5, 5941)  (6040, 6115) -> 0.045 mag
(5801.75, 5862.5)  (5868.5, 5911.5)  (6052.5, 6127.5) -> 0.138 mag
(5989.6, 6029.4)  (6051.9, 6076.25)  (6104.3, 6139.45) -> -0.026 mag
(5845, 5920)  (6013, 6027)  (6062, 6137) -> 0.010 mag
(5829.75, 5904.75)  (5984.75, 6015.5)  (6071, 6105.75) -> -0.026 mag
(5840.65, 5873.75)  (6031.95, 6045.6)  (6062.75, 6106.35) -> 0.008 mag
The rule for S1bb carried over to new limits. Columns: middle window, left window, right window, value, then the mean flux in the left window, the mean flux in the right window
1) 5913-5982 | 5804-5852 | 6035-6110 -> 0.041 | 4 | 3.84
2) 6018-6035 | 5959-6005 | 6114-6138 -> 0.005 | 3.81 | 3.75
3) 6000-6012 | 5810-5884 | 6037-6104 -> -0.029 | 3.9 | 3.82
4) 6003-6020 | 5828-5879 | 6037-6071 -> 0.024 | 3.89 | 3.87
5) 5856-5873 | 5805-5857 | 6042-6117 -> 0.030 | 3.99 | 3.84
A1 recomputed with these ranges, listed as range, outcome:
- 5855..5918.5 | 2.867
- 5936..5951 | 3.667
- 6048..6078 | 3.7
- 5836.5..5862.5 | 3.798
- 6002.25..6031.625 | 3.577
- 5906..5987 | 3.444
